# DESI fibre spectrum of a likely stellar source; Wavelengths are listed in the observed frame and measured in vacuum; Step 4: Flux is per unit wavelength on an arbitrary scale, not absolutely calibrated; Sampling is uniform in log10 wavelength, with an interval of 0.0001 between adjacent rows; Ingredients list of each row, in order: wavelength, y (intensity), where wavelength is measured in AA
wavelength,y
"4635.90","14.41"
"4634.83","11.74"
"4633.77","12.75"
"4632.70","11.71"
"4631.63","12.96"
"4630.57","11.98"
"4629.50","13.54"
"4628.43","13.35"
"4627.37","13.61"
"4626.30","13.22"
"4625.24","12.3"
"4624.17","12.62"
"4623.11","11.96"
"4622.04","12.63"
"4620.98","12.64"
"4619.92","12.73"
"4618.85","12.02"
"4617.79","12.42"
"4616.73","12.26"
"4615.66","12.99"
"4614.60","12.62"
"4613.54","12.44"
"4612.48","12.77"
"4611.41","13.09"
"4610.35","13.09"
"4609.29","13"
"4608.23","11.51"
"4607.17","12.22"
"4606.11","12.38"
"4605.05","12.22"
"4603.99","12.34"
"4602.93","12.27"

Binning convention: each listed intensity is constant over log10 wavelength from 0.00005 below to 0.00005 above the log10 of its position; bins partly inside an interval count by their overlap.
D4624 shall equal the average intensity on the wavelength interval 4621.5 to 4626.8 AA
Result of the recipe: 12.5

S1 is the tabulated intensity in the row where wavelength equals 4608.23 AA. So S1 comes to 11.51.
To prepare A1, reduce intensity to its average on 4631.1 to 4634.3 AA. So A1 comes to 12.5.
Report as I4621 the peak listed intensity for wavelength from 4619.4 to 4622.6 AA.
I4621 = 12.73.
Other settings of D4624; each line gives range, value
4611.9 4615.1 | 12.6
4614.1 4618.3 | 12.6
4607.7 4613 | 12.7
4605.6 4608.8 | 12.1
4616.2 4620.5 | 12.4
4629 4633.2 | 12.5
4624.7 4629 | 13.1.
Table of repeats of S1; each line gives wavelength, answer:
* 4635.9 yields 14.41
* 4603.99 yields 12.34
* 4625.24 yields 12.3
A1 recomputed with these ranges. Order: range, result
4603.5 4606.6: 12.3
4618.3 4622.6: 12.5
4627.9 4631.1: 12.9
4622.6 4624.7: 12.3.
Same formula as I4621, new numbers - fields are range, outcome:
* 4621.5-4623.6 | 12.63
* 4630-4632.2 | 12.96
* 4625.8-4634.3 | 13.61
